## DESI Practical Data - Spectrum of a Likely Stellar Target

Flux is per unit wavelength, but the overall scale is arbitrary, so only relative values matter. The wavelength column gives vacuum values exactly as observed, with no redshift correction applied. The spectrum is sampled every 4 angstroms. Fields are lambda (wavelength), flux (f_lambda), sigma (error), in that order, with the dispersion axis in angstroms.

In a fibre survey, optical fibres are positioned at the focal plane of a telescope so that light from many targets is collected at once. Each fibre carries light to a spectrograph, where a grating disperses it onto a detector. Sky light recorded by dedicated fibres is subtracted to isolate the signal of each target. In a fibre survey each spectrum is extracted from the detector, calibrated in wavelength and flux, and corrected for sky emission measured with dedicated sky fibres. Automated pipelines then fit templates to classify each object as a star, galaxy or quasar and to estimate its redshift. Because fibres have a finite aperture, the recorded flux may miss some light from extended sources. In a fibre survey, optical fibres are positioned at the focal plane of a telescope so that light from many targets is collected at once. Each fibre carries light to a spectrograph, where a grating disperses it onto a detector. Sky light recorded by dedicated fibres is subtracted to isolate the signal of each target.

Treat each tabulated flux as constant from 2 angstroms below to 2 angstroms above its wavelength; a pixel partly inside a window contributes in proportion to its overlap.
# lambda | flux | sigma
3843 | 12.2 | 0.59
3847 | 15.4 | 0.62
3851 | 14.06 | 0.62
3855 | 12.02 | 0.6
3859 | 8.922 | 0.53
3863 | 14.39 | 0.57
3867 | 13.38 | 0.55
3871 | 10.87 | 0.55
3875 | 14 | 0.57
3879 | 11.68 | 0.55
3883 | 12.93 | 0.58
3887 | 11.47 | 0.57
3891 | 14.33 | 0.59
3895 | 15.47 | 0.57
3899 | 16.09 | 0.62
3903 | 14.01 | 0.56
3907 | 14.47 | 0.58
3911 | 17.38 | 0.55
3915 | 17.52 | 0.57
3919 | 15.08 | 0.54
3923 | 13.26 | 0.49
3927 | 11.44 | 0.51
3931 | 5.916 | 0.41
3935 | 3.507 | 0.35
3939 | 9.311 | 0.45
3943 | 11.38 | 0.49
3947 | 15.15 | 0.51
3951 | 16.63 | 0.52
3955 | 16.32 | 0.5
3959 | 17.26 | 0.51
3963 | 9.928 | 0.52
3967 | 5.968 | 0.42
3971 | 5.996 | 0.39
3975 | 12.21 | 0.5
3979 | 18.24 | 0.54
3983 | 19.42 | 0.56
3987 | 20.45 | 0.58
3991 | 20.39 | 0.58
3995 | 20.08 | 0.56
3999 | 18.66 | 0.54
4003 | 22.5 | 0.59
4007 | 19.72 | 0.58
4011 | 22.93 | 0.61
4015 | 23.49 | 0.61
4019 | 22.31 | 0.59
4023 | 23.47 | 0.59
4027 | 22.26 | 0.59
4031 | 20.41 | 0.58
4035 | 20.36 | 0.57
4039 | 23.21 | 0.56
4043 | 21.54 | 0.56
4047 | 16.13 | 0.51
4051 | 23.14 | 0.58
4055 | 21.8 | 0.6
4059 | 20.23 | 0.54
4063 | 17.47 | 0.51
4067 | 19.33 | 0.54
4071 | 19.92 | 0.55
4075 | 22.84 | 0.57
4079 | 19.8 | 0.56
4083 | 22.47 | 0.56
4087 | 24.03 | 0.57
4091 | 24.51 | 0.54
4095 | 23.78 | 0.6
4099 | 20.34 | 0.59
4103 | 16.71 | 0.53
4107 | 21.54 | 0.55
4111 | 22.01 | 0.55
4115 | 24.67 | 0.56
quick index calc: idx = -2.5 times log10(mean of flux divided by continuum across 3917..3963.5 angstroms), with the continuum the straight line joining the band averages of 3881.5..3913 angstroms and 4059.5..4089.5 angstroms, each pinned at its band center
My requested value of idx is 0.31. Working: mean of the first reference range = 14.5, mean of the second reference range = 20.9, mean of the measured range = 12.2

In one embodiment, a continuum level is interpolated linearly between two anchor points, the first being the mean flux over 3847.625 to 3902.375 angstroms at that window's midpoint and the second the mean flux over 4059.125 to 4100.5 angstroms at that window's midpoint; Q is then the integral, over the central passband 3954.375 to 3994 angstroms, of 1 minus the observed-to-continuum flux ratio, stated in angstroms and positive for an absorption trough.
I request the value 5.80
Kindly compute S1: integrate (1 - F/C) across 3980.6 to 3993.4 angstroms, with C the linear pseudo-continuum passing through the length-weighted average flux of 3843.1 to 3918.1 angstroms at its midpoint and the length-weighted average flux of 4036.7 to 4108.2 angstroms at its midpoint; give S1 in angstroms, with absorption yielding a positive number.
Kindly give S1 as -1.6 angstroms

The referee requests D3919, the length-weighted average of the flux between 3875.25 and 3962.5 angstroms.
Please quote 13.3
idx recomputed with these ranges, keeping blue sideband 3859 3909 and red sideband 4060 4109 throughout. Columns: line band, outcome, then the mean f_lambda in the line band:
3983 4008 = -0.15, 20.3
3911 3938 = 0.27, 11.5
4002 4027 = -0.21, 22.4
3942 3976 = 0.29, 12.3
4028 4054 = -0.08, 20.9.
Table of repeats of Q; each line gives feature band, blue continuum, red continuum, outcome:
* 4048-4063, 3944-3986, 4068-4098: -0.4 angstroms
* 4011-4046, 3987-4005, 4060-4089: -2.4 angstroms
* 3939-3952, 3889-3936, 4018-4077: 1.6 angstroms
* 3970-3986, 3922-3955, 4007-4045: 1.3 angstroms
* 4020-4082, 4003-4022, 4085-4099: 5.5 angstroms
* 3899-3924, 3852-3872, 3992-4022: -0.3 angstroms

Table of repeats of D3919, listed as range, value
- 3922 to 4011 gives 14.5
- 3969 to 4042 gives 19.8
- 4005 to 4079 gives 21.1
